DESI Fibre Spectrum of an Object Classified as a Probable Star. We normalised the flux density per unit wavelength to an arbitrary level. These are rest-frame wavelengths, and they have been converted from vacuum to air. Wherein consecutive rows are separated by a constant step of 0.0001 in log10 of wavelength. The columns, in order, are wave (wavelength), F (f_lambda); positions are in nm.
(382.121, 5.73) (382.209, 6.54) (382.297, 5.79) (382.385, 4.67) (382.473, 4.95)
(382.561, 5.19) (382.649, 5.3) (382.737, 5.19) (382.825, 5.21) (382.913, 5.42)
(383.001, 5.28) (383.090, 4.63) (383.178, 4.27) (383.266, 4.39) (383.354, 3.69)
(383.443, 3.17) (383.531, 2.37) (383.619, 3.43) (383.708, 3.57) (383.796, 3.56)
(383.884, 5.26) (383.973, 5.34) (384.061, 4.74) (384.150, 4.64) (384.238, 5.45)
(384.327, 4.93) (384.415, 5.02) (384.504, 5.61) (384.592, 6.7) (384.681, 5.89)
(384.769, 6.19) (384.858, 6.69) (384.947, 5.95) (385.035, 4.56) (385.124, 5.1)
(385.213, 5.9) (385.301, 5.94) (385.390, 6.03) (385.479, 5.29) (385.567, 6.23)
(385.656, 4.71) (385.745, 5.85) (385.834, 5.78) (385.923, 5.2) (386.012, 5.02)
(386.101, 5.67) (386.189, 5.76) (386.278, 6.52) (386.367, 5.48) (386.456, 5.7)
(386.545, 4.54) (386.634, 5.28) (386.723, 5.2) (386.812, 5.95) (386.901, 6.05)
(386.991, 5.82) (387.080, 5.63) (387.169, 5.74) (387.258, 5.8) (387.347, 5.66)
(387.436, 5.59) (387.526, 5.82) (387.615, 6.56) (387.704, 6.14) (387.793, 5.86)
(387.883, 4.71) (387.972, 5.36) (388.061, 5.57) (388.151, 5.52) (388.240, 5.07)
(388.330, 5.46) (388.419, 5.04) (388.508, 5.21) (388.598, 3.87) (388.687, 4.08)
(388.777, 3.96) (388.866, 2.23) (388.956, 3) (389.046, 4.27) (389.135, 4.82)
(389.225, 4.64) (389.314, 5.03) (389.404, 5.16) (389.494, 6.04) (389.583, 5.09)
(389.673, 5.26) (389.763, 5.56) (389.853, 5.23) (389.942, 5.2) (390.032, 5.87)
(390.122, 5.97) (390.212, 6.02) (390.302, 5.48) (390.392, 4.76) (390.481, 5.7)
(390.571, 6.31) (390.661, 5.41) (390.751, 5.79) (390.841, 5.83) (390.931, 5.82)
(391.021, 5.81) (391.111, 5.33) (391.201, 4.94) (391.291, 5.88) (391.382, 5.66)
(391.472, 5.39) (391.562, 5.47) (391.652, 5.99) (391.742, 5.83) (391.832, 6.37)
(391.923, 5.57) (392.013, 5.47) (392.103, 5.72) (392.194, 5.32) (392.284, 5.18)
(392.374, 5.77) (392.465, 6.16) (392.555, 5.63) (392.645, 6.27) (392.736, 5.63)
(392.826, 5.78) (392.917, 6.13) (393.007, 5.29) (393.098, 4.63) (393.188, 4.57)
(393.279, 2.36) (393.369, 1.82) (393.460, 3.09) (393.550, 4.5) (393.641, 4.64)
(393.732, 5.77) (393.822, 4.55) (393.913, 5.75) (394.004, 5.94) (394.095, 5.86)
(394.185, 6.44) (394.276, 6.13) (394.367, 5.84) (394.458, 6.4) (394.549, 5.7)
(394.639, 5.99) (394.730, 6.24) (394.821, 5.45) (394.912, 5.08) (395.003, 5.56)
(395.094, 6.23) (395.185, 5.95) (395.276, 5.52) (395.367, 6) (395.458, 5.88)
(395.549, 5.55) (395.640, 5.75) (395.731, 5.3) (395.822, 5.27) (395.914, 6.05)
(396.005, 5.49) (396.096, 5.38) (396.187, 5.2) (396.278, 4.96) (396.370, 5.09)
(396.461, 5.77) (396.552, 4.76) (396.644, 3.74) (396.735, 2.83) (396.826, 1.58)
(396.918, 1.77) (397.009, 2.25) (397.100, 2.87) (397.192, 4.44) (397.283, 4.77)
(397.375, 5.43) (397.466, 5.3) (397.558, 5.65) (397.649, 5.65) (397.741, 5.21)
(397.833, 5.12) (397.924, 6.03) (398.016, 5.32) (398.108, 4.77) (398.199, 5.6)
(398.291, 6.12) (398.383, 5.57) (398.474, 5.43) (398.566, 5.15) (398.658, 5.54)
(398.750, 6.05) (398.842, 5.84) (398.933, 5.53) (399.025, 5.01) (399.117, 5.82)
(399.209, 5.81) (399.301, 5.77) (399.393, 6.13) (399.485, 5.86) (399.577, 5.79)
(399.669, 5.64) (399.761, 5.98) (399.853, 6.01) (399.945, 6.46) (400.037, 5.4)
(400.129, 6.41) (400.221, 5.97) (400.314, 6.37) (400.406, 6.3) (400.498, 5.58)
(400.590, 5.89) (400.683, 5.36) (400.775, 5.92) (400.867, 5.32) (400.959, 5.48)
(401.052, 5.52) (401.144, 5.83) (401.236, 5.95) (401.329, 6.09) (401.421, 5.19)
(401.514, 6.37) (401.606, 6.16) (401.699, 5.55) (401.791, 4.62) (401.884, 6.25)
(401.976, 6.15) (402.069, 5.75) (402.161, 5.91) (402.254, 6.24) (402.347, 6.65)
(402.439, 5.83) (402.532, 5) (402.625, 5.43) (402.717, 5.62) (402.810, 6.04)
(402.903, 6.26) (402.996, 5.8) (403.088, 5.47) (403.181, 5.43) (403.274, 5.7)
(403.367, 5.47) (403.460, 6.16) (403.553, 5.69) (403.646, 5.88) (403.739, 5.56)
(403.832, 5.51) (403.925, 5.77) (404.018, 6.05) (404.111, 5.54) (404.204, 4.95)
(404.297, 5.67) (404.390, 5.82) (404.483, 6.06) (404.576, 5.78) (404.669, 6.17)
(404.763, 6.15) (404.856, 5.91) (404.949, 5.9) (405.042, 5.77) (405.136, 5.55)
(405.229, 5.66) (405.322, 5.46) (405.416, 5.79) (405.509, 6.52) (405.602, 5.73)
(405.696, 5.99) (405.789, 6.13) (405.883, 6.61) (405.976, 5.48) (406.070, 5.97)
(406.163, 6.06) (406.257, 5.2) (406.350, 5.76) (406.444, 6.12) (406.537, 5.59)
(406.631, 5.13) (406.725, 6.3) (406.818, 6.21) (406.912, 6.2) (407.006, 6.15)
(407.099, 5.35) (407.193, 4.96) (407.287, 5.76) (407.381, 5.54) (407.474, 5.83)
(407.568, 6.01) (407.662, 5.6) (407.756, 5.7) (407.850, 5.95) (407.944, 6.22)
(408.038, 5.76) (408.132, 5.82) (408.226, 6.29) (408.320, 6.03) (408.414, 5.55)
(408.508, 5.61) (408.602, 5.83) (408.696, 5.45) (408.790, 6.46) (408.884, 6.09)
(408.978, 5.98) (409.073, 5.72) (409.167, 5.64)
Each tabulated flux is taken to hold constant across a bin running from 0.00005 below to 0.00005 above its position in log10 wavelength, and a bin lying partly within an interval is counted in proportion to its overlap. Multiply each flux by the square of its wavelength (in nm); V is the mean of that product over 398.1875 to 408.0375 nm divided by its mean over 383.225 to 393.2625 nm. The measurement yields 1.2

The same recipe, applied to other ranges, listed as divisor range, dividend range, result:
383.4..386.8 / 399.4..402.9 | 1.21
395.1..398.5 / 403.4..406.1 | 1.22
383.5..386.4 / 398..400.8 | 1.17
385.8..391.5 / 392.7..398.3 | 0.98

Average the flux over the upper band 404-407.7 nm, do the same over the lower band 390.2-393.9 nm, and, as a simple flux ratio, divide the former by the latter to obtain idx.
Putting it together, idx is 1.1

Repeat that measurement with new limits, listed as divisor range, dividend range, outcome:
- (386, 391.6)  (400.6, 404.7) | 1.08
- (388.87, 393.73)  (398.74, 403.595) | 1.11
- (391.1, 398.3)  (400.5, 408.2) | 1.12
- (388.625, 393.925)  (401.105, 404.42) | 1.12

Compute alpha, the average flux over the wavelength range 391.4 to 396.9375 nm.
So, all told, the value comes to 5.25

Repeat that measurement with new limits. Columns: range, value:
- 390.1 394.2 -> 5.37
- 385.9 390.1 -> 5.24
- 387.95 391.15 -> 5.13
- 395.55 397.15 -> 4.39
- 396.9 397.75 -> 4.38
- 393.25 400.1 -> 5.22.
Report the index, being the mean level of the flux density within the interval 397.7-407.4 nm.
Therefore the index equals 5.77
